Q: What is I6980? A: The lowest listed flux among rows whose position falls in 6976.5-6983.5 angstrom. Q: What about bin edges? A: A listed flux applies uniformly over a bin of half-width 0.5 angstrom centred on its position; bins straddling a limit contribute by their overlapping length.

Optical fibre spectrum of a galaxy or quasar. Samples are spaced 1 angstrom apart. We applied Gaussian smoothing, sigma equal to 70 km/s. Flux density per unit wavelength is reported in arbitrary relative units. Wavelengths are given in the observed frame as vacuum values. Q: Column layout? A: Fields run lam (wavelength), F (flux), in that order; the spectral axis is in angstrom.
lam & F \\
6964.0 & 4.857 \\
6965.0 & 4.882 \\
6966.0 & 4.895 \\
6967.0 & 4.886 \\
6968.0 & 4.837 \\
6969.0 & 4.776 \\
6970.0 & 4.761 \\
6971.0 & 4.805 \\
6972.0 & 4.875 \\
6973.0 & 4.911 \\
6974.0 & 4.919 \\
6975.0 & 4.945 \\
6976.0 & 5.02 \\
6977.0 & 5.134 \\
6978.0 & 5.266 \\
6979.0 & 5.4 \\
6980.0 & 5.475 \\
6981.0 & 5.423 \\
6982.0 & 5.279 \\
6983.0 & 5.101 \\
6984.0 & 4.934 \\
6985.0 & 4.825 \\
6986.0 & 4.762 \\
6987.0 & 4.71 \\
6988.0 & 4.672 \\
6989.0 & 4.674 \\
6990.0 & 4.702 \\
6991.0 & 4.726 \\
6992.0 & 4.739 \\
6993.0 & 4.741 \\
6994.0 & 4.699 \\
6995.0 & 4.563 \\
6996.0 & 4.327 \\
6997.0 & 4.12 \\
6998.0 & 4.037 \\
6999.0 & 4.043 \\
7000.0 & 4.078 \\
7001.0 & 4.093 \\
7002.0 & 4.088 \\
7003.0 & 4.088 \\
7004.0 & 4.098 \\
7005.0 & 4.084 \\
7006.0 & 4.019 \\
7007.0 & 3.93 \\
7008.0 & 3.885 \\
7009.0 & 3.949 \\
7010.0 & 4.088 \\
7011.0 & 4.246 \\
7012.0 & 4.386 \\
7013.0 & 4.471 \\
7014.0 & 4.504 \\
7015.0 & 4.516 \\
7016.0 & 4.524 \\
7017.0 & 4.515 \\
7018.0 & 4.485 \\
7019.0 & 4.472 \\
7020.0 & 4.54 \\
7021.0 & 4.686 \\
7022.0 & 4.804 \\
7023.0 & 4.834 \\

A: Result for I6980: 5.101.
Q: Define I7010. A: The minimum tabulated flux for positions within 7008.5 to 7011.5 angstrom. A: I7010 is 3.949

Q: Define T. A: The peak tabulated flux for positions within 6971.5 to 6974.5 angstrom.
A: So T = 4.919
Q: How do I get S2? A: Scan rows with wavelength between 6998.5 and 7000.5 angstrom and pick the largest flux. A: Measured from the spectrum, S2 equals 4.078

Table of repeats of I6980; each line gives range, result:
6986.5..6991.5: 4.672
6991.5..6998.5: 4.037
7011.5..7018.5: 4.386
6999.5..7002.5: 4.078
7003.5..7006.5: 4.019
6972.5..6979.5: 4.911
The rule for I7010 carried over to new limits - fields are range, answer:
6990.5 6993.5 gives 4.726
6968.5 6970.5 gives 4.761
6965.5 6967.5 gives 4.886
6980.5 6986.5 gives 4.762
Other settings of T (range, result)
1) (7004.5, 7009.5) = 4.084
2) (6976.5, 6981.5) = 5.475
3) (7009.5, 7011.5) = 4.246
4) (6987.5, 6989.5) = 4.674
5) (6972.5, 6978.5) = 5.266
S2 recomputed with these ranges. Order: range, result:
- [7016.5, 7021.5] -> 4.686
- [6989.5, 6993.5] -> 4.741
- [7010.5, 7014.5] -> 4.504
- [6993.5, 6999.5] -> 4.699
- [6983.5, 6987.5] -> 4.934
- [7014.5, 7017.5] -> 4.524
